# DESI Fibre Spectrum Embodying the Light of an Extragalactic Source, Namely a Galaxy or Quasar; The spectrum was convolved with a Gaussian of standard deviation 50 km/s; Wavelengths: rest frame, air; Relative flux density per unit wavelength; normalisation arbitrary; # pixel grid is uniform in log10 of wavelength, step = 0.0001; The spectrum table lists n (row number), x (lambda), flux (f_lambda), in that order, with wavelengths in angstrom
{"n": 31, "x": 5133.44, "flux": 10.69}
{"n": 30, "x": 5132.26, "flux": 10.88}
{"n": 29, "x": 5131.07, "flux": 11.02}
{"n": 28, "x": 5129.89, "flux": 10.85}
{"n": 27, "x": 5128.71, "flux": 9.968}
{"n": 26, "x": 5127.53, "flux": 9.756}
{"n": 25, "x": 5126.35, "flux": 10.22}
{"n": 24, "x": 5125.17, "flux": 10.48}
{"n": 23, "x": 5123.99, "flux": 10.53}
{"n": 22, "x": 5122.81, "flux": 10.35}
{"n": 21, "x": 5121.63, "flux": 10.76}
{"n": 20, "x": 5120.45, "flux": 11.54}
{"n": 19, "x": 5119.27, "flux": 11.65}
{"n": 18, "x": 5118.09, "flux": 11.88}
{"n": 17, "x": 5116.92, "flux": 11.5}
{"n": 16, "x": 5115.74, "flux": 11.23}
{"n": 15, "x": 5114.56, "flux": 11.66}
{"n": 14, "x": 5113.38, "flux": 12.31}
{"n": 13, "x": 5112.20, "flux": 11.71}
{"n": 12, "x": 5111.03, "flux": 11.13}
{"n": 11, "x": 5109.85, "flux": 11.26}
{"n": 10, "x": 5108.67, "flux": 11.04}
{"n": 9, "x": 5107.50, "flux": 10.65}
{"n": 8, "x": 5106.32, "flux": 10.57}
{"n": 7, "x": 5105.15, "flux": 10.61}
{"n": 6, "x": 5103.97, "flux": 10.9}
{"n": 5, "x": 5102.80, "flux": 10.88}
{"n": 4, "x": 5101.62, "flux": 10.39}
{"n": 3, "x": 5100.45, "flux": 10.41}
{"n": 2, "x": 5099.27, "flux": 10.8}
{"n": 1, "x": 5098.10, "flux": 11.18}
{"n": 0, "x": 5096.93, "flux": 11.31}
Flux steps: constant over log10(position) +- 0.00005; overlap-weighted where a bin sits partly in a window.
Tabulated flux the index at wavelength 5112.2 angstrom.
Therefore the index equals 11.71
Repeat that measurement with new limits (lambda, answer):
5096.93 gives 11.31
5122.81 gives 10.35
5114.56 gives 11.66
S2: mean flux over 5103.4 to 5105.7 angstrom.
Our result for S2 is 10.7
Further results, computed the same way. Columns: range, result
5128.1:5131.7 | 10.6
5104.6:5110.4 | 10.8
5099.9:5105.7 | 10.6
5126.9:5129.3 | 9.88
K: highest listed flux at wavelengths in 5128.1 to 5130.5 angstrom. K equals 10.85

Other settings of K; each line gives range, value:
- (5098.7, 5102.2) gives 10.8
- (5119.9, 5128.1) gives 11.54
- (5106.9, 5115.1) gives 12.31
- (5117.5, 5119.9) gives 11.88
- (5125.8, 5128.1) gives 10.22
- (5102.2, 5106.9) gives 10.9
